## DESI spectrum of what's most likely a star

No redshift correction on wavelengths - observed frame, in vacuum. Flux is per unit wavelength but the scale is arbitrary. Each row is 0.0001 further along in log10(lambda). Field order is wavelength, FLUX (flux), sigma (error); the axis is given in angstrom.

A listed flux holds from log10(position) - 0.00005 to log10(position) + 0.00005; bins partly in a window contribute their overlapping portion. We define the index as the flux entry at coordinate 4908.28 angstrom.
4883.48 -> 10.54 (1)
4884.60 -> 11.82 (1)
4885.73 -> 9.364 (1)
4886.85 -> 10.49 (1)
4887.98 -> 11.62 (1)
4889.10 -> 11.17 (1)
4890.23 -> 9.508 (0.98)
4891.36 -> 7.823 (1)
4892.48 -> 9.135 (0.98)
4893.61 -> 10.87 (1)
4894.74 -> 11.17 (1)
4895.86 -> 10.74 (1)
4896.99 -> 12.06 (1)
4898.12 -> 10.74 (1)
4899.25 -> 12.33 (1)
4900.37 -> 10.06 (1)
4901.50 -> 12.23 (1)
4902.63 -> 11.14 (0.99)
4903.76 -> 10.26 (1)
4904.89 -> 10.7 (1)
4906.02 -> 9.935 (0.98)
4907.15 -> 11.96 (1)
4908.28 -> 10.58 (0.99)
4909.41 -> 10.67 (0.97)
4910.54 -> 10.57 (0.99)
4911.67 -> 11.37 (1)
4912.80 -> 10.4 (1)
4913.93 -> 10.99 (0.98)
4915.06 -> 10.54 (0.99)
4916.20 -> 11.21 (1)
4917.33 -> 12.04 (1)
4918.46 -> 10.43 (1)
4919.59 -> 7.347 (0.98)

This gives 10.58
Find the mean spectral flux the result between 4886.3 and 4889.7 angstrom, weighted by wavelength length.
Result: 11.1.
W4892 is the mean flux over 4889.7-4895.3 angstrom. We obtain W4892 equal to 9.7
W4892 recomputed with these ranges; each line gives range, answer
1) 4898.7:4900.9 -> 11.2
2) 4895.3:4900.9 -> 11.2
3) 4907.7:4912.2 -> 10.8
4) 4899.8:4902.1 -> 11.2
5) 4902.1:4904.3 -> 10.7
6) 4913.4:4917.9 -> 11.2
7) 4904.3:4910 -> 10.8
